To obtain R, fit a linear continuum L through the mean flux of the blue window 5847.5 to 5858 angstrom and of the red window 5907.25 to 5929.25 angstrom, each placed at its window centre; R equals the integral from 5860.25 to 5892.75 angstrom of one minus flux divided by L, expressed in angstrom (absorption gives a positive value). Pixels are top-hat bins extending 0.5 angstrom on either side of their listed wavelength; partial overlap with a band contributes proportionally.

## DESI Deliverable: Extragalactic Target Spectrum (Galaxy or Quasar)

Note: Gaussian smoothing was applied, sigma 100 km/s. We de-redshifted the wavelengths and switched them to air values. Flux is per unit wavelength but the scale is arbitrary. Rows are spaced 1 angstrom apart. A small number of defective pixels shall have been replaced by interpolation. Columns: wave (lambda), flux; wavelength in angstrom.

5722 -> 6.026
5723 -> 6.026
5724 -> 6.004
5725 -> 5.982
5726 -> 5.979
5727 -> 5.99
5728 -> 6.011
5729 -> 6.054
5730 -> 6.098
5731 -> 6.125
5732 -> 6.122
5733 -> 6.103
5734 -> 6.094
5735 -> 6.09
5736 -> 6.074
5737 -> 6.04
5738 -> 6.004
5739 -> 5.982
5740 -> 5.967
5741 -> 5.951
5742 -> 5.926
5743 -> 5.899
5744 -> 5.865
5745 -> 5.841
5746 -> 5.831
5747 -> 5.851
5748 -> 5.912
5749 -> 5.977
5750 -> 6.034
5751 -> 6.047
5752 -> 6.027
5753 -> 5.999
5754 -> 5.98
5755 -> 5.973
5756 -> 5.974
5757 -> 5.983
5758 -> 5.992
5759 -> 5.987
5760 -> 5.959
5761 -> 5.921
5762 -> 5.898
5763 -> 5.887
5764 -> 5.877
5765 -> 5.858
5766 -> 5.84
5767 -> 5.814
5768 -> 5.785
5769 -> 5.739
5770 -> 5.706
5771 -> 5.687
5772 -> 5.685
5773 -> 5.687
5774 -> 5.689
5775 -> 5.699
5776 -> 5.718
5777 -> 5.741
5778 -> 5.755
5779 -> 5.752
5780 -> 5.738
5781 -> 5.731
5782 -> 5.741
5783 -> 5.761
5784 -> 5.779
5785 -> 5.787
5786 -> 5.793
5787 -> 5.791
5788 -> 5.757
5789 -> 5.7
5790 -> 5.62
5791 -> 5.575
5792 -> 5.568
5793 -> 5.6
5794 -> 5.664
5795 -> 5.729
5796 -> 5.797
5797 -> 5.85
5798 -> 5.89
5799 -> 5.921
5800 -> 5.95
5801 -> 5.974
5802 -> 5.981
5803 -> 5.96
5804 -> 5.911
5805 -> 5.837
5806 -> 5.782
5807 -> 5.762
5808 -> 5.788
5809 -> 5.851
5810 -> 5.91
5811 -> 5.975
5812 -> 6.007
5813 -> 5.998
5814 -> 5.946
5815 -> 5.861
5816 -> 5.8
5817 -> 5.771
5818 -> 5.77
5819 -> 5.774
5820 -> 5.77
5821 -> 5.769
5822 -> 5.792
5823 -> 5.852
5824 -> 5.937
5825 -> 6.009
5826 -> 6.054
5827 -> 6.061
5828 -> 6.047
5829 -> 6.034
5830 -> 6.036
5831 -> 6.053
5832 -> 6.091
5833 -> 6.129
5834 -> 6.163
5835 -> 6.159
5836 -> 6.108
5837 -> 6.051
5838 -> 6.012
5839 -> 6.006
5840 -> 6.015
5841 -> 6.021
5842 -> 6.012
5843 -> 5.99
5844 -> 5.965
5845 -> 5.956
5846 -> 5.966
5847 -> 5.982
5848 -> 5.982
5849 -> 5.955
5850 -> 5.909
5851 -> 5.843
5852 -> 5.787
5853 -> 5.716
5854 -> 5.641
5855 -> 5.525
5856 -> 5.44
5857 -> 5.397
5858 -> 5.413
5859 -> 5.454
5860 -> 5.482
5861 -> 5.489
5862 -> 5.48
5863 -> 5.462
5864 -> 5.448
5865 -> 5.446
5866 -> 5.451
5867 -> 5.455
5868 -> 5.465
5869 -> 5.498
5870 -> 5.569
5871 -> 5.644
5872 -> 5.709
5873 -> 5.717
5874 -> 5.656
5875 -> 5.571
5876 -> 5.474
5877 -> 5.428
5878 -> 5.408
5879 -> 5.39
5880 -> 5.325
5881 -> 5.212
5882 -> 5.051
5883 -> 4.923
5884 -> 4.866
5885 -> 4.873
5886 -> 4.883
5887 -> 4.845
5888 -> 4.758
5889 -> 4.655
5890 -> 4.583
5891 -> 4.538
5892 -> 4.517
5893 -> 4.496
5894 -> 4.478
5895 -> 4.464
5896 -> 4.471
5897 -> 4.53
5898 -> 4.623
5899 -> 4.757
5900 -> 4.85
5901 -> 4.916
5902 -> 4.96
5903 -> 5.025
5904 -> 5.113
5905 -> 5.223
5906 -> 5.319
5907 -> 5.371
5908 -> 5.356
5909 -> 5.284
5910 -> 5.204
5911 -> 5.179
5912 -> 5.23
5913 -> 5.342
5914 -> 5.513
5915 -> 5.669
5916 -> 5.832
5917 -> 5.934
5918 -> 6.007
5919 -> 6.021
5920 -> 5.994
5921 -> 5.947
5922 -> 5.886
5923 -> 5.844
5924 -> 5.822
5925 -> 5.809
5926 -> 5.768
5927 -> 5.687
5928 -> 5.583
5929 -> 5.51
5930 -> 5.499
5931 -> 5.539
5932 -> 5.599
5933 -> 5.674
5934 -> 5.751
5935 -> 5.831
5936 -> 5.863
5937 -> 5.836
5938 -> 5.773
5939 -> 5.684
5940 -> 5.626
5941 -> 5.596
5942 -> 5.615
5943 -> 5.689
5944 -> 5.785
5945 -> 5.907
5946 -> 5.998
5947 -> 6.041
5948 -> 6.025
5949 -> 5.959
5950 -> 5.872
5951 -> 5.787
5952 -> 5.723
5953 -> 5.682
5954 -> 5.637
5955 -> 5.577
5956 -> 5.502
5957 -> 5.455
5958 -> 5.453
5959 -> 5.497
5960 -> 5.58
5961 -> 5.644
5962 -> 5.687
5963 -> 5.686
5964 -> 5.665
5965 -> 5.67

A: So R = 2.6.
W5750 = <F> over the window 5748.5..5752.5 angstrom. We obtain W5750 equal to 6.02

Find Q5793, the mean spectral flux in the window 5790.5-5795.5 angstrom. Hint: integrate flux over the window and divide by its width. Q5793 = 5.63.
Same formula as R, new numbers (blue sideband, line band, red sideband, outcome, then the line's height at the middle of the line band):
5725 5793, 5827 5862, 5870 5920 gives -2.9 angstrom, 5.43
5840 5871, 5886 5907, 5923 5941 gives 3.4 angstrom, 5.69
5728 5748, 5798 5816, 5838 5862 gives -0.1 angstrom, 5.86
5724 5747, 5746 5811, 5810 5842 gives 1.7 angstrom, 5.98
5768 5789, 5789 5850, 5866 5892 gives -4.3 angstrom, 5.52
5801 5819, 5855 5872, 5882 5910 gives -0.8 angstrom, 5.24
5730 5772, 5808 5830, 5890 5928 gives -1.0 angstrom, 5.65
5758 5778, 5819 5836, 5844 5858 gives -0.6 angstrom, 5.78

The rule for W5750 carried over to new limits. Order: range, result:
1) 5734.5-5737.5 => 6.07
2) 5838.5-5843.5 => 6.01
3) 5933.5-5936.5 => 5.82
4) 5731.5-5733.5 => 6.11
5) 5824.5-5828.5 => 6.04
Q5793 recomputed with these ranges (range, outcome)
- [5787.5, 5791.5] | 5.66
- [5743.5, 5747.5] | 5.85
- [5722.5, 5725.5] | 6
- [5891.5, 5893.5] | 4.51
